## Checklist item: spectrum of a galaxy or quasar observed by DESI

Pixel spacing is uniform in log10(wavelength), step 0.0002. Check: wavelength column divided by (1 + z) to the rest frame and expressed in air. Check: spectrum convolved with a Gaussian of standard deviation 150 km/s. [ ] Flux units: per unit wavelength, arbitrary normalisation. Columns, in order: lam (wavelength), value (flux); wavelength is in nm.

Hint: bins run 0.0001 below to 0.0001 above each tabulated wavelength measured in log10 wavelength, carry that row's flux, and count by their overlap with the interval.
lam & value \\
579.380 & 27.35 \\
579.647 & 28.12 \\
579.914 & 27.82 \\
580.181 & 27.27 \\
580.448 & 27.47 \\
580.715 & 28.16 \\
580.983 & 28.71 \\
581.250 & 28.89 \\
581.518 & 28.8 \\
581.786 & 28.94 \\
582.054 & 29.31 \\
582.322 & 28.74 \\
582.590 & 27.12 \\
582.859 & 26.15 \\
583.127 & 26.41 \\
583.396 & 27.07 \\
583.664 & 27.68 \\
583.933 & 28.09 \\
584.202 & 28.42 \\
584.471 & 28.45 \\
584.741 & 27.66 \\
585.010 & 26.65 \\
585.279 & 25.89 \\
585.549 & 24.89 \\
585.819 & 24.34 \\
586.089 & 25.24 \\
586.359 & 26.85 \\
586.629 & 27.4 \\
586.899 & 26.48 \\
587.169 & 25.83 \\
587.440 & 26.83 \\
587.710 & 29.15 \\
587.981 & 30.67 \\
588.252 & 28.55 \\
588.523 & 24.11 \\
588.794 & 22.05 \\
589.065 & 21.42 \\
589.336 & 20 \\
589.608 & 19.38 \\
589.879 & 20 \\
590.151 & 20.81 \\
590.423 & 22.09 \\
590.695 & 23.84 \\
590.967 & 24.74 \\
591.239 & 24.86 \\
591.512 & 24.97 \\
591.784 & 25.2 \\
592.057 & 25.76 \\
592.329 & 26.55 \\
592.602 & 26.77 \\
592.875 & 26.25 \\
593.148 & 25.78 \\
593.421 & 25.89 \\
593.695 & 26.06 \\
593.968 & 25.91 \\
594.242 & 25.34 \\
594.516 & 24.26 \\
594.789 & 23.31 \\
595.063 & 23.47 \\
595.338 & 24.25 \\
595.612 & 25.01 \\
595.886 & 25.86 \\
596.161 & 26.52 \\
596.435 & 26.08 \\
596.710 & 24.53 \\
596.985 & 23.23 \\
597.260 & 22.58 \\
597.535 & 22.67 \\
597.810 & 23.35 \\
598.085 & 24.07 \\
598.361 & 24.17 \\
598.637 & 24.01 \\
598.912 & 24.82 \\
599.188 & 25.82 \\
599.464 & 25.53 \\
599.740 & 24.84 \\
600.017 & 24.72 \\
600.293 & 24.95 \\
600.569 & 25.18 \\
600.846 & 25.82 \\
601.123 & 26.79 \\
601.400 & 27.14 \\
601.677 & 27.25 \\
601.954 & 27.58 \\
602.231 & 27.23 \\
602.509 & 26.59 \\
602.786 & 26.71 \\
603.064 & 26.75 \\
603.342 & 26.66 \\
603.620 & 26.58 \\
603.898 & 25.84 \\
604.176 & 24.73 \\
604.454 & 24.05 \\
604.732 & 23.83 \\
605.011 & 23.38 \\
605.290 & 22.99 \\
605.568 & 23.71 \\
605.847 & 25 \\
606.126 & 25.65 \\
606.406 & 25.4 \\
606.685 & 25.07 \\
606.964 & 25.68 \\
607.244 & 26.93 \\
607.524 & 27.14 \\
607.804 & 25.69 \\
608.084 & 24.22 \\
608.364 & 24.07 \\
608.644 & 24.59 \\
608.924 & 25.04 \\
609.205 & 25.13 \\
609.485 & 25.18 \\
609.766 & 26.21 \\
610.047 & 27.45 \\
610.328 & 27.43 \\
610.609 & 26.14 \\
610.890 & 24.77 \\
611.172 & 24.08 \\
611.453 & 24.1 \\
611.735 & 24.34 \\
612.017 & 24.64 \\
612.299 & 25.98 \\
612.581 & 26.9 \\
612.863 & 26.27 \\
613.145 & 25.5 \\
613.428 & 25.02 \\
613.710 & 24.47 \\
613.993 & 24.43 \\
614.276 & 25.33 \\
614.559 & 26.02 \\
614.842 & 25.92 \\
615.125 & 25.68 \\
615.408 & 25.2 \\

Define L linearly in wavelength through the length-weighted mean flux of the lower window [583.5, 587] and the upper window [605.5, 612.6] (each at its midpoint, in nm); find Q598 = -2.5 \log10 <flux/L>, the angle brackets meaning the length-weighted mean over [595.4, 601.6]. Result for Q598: 0.047 mag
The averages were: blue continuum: 26.8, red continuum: 25.4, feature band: 24.9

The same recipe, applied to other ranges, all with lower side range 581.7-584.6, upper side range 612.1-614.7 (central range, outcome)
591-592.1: 0.09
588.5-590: 0.29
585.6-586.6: 0.08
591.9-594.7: 0.05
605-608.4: 0.04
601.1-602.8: -0.03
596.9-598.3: 0.15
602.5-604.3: 0.00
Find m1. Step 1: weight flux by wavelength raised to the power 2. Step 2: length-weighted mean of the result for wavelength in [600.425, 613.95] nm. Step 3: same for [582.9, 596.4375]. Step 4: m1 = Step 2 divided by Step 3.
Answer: 1.07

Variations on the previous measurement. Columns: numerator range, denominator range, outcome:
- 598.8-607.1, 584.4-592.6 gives 1.07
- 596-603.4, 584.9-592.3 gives 1.06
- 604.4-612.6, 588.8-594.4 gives 1.11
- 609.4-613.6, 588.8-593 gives 1.17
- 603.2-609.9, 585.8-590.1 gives 1.08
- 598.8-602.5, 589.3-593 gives 1.13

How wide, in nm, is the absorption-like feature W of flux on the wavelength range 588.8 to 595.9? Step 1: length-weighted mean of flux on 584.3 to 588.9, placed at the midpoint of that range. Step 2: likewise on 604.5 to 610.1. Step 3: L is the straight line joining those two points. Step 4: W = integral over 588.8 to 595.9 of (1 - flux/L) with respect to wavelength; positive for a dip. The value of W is 0.56 nm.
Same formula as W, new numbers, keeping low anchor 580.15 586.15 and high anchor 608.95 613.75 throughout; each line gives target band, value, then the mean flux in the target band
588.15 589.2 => 0.12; 23.9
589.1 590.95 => 0.39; 21.3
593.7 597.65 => 0.30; 24.6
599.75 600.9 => 0.05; 25.1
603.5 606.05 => 0.15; 24.5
